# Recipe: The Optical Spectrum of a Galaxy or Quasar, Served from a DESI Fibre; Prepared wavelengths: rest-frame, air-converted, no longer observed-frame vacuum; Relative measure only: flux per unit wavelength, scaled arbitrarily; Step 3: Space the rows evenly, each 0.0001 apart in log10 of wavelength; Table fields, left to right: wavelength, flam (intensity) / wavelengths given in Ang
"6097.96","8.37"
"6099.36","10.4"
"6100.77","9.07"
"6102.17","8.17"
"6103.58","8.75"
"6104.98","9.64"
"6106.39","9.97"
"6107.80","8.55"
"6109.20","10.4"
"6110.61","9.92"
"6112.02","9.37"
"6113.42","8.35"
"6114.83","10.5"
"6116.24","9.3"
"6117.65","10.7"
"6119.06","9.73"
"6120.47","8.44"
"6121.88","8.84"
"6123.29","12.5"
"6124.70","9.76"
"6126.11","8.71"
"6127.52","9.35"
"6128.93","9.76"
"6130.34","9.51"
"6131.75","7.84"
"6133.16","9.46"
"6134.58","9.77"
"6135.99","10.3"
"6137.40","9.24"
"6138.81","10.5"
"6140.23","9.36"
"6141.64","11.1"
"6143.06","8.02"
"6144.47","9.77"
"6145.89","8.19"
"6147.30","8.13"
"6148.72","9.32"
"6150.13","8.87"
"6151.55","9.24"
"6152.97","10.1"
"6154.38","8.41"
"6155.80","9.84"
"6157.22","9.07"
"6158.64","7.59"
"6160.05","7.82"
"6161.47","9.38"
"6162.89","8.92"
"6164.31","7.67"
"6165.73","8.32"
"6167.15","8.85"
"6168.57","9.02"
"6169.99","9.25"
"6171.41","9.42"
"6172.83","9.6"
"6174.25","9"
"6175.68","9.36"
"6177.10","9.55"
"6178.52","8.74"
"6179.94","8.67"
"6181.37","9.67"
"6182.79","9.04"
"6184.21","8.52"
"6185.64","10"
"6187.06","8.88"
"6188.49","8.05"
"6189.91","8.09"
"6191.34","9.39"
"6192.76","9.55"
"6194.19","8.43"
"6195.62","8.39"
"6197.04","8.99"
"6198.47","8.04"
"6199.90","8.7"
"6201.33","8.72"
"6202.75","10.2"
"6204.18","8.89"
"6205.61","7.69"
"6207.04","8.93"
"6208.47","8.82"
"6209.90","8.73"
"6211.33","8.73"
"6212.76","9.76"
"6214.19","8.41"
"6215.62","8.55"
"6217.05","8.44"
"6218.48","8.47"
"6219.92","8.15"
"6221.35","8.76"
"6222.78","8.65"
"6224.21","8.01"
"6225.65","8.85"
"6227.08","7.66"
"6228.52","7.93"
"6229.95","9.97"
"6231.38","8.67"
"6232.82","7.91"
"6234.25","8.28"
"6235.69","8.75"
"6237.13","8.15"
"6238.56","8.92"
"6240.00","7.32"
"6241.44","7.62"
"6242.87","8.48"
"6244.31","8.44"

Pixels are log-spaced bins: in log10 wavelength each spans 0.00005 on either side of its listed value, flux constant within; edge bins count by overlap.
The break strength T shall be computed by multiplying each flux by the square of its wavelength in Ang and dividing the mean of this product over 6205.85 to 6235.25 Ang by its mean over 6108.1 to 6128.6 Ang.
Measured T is 0.91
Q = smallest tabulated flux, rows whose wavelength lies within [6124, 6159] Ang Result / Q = 7.59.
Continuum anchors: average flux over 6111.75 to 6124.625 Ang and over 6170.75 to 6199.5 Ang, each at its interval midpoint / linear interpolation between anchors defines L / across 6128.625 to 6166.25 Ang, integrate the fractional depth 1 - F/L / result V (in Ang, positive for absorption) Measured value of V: 1.3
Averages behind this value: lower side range 9.76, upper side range 8.96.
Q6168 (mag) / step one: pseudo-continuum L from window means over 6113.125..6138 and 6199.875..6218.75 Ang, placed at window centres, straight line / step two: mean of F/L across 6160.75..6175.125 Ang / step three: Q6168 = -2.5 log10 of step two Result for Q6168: 0.03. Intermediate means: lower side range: 9.58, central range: 8.94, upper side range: 8.8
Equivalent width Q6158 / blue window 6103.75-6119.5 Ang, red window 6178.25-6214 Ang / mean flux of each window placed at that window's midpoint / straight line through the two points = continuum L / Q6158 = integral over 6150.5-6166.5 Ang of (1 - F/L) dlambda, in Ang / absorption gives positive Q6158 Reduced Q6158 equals 0.8 Ang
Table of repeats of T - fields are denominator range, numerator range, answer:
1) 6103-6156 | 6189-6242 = 0.93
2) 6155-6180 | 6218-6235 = 0.97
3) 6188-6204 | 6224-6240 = 0.97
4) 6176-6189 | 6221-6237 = 0.95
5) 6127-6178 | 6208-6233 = 0.96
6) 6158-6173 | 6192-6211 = 1.02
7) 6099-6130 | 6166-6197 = 0.97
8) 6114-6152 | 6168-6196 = 0.97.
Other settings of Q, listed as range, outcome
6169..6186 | 8.52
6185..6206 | 7.69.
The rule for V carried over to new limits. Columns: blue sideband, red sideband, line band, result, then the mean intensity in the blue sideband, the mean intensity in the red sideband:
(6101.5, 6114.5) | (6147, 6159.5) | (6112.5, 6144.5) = -1.62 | 9.27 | 8.97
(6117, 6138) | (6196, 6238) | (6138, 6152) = 0.23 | 9.59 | 8.61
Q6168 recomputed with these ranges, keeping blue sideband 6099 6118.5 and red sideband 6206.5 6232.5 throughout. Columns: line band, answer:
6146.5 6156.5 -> 0.00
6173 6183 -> -0.03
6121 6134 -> -0.02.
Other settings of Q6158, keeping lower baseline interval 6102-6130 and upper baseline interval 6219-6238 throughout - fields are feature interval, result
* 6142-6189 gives 0.67 Ang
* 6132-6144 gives -0.39 Ang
